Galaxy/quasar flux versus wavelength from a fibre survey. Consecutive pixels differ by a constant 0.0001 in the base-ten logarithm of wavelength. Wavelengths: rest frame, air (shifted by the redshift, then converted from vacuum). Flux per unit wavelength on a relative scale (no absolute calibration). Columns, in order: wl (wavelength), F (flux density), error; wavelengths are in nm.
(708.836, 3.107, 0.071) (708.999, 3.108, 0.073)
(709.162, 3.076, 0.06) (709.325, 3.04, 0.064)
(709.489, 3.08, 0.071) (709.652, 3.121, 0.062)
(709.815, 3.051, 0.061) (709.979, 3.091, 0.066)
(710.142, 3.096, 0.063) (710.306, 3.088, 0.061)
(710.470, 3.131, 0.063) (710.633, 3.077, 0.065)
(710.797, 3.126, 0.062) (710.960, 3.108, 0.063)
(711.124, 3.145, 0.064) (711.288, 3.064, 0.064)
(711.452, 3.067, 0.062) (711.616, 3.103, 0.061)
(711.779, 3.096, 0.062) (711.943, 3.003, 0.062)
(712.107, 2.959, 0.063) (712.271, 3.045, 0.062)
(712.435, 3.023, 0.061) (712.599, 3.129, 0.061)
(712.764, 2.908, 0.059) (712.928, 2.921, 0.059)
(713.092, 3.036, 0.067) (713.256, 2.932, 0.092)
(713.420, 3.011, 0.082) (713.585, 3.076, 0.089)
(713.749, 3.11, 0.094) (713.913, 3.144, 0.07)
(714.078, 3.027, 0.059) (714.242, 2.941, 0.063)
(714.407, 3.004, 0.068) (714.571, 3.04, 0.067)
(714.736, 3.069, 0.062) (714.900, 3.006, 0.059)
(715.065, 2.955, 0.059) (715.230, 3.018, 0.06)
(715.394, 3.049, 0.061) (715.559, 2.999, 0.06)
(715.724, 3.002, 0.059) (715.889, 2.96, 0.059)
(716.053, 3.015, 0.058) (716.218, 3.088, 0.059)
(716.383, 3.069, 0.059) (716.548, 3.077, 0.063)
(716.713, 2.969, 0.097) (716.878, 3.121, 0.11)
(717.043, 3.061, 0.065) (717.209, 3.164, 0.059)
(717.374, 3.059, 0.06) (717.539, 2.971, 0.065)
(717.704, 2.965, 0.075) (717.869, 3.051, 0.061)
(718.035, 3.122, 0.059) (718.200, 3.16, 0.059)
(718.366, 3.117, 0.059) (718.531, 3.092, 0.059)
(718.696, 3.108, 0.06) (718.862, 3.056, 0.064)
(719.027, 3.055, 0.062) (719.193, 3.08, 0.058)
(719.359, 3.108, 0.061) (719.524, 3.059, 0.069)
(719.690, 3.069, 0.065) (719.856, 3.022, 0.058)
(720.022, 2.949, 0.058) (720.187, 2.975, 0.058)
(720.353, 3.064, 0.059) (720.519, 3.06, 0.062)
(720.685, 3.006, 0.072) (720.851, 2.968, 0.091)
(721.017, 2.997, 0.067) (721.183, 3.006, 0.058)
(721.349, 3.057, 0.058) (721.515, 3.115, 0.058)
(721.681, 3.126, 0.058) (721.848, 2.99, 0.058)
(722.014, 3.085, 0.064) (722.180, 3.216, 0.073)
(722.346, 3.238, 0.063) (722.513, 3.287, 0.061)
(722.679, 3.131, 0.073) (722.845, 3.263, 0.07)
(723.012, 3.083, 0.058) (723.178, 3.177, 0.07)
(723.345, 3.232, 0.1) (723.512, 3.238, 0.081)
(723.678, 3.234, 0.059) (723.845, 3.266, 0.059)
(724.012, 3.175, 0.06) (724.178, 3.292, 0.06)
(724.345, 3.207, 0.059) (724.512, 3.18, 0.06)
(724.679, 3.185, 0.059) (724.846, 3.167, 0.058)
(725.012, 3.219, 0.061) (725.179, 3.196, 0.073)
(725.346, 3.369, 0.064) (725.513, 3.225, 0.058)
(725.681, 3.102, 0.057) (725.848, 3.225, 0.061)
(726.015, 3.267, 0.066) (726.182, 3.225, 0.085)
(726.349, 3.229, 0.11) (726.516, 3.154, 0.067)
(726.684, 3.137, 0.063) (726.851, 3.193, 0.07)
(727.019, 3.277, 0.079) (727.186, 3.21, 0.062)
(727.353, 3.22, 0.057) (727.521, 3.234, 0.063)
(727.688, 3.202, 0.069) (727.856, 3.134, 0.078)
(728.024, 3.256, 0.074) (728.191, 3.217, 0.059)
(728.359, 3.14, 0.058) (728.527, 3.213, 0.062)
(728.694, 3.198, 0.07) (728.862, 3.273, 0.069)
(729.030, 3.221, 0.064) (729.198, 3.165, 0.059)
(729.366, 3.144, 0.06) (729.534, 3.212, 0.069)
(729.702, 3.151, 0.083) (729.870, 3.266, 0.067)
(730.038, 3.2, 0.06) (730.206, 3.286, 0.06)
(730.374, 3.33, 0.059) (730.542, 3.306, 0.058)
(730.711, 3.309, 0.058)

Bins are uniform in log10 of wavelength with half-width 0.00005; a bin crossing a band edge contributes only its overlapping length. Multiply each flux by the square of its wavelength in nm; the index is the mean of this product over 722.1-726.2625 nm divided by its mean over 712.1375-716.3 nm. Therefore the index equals 1.1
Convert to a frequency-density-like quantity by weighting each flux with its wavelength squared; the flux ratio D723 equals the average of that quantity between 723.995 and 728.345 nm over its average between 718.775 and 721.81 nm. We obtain 1.07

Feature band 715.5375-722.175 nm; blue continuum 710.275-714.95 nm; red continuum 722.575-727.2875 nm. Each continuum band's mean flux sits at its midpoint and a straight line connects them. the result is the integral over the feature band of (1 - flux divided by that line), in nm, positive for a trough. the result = 0.16 nm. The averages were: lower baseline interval 3.05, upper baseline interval 3.21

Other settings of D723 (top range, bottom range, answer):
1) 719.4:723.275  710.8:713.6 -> 1.04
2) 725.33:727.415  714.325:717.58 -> 1.09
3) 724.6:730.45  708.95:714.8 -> 1.10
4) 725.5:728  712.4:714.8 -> 1.10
